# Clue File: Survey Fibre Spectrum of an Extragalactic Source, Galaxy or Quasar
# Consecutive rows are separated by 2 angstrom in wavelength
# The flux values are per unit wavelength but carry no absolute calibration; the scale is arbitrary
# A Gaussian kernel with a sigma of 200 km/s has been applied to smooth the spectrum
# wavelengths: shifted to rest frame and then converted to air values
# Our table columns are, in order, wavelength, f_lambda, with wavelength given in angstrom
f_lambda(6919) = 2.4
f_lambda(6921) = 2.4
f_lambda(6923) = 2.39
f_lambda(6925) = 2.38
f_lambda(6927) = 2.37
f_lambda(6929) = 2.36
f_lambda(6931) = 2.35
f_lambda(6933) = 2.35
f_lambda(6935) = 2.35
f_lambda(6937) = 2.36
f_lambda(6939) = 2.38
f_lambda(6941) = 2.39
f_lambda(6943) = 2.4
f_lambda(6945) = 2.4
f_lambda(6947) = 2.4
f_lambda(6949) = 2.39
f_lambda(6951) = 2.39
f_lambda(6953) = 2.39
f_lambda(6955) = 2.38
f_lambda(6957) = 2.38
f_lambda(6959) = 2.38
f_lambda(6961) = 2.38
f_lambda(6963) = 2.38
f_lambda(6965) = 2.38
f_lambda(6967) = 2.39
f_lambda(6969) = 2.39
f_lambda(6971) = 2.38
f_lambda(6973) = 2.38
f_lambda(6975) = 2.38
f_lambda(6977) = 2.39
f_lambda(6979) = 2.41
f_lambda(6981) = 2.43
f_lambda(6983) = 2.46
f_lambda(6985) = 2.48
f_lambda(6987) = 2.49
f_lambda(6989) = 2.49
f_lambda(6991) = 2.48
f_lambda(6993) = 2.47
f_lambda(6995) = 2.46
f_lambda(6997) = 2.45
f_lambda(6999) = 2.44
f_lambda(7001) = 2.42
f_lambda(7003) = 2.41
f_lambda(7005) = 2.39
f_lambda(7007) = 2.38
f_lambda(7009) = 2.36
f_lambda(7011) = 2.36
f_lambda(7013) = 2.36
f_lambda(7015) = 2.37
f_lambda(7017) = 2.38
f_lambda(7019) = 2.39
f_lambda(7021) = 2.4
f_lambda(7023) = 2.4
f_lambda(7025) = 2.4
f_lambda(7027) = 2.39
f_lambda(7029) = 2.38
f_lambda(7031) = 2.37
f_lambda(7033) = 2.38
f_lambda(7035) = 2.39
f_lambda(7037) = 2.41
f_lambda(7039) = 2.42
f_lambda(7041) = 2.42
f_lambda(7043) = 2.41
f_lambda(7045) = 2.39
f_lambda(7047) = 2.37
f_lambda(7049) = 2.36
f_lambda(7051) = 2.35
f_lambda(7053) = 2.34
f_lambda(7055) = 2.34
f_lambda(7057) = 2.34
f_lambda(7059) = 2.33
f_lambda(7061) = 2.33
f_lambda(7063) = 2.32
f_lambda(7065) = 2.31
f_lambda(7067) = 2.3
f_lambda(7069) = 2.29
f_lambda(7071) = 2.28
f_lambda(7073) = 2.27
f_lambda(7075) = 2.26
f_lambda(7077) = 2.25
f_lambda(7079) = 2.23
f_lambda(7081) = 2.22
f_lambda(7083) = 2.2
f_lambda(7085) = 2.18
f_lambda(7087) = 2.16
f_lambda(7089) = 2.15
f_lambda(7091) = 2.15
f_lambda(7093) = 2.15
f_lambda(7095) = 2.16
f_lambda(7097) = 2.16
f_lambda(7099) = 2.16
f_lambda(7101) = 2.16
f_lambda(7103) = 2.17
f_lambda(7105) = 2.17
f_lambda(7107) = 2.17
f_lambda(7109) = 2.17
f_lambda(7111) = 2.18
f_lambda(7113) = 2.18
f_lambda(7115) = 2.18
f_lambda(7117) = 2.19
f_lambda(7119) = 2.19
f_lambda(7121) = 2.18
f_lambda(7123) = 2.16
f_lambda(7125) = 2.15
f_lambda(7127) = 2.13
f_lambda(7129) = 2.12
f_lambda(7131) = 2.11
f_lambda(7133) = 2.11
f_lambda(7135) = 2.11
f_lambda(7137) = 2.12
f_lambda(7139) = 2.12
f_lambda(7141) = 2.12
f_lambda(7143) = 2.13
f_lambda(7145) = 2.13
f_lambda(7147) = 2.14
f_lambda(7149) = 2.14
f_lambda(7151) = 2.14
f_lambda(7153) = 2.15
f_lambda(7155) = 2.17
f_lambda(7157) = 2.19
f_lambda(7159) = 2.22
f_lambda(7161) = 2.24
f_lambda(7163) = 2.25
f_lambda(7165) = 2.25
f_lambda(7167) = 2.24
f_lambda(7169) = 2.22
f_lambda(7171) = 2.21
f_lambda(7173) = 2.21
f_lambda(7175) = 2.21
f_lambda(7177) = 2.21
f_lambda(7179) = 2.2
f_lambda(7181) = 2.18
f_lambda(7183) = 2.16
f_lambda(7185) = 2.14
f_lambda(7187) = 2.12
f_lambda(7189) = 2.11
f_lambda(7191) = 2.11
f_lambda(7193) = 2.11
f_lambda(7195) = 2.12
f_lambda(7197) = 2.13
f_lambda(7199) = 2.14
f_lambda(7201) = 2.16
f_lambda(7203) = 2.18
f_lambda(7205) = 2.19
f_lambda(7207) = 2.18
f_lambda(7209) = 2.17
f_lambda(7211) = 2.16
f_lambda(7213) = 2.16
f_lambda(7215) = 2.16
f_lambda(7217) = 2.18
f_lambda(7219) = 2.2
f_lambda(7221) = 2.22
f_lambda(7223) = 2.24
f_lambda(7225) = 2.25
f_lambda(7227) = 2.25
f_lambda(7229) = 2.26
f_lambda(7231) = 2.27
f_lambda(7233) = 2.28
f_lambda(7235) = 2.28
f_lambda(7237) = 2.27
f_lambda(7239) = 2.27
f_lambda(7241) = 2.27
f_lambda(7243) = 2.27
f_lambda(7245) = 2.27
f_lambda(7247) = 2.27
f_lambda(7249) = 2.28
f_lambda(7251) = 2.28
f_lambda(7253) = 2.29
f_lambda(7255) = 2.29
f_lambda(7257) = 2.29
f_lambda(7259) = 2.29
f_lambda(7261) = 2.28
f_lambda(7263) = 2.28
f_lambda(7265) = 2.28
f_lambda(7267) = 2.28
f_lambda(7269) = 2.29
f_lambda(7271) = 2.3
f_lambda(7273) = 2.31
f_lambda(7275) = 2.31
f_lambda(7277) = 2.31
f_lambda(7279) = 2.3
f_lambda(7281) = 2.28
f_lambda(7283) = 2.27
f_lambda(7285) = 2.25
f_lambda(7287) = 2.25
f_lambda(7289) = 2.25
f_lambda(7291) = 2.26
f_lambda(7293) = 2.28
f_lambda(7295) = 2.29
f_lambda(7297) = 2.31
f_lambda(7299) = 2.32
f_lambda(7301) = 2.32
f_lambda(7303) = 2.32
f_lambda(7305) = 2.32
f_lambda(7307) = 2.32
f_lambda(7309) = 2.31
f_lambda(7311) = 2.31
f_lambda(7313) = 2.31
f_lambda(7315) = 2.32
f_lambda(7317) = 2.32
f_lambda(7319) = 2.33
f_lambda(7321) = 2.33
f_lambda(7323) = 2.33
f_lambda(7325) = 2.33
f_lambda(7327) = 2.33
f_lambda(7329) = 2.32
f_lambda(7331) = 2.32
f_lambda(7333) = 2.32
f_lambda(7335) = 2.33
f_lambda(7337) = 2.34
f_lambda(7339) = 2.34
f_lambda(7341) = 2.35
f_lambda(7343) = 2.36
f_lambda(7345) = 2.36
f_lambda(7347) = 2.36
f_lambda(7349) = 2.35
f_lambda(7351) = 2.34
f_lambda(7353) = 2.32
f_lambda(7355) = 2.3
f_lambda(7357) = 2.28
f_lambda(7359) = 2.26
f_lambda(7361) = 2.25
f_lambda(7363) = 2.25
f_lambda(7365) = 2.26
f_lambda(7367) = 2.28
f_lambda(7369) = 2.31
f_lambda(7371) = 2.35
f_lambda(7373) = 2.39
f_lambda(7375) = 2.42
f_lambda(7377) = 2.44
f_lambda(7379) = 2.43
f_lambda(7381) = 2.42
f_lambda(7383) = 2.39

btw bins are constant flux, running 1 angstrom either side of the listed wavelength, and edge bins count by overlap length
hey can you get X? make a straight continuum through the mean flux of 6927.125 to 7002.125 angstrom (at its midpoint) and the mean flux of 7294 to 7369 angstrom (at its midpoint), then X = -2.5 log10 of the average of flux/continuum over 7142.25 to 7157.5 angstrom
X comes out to 0.10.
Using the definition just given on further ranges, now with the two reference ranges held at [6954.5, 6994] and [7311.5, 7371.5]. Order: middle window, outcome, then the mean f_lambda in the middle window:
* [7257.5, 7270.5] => 0.03 mag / 2.28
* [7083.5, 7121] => 0.10 mag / 2.17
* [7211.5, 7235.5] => 0.06 mag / 2.23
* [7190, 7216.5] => 0.10 mag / 2.15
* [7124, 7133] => 0.12 mag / 2.13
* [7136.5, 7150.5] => 0.12 mag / 2.13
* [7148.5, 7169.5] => 0.08 mag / 2.2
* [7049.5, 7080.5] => 0.04 mag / 2.3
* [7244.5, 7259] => 0.03 mag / 2.28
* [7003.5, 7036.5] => 0.01 mag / 2.38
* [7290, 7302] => 0.02 mag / 2.3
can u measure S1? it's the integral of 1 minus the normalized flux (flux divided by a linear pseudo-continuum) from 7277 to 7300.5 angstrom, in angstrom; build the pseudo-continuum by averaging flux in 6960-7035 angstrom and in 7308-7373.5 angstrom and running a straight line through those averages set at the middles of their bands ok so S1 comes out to 0.5 angstrom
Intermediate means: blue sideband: 2.41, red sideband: 2.32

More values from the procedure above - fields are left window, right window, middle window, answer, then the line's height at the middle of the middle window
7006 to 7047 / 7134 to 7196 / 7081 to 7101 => 1.0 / 2.28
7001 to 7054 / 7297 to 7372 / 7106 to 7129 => 1.9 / 2.37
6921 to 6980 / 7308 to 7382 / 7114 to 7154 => 3.7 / 2.36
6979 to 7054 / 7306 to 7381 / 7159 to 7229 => 5.3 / 2.37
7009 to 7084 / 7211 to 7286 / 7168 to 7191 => 1.2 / 2.29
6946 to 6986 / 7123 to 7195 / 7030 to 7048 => -0.7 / 2.31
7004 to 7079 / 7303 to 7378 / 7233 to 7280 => 1.0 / 2.33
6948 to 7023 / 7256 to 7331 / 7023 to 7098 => 2.5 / 2.38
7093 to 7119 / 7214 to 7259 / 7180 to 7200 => 0.8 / 2.23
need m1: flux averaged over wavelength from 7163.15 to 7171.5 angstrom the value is 2.23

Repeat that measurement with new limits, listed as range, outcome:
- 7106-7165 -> 2.16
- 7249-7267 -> 2.28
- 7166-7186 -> 2.2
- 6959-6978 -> 2.38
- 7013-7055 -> 2.38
